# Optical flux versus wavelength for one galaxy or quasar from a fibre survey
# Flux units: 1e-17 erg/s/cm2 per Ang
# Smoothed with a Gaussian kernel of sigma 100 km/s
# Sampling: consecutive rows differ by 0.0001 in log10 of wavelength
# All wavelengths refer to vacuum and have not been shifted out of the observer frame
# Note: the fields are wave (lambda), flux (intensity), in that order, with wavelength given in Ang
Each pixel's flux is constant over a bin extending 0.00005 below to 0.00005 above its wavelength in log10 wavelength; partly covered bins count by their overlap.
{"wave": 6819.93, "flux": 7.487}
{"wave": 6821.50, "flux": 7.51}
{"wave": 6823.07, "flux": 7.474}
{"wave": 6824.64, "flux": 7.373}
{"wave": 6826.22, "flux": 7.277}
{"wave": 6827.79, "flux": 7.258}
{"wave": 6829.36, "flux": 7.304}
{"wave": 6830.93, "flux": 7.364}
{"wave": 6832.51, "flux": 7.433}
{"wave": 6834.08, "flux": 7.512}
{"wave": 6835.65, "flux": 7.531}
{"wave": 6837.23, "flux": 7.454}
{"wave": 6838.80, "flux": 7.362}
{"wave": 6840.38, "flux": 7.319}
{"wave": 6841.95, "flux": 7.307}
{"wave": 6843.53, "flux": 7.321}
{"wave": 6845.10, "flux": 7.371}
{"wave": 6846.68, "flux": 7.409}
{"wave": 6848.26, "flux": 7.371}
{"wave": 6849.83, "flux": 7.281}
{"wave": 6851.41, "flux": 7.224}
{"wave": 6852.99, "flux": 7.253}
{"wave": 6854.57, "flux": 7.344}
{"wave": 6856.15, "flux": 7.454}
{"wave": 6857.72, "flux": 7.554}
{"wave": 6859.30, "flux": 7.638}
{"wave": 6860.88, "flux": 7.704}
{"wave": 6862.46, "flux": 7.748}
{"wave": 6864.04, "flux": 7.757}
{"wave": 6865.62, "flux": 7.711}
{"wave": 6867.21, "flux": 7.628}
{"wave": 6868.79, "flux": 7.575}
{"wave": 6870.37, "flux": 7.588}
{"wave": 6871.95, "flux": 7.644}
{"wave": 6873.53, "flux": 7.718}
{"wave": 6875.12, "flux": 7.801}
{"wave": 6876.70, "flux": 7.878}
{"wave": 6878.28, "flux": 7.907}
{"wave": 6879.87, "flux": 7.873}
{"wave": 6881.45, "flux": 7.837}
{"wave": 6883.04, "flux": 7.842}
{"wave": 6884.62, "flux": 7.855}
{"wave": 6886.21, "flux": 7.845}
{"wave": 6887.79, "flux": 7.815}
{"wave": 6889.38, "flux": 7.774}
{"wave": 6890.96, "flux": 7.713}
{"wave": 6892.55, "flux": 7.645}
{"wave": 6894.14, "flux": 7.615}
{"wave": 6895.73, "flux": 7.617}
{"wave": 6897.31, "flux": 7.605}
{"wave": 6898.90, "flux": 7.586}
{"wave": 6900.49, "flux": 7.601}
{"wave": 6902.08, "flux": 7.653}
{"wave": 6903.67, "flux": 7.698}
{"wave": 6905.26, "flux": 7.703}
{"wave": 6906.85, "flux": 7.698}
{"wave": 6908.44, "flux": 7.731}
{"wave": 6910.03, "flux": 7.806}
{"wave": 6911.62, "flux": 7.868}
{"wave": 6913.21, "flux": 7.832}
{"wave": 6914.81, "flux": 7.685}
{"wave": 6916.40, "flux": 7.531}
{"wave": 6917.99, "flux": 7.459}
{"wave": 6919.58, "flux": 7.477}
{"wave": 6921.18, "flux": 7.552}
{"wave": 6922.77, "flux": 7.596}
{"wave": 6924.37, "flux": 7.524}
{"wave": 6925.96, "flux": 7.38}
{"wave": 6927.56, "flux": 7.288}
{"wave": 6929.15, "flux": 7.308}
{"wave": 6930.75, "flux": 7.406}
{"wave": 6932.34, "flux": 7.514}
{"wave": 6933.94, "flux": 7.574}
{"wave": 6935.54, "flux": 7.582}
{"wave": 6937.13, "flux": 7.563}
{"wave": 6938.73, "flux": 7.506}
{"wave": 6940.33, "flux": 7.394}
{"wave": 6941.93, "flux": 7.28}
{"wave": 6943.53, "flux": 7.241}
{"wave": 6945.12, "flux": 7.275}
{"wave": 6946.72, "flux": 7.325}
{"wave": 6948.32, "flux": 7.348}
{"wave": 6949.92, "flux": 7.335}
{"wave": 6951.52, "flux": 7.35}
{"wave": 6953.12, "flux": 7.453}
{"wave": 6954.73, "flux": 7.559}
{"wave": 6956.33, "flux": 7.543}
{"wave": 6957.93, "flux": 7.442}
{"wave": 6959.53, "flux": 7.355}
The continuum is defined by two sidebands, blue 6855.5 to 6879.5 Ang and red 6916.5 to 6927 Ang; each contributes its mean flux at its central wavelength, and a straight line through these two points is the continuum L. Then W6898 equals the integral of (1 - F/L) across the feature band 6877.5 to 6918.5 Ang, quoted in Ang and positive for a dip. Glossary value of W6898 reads -0.8 Ang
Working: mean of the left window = 7.69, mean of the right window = 7.49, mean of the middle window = 7.72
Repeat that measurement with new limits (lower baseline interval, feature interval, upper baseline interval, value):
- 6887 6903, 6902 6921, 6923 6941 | -0.3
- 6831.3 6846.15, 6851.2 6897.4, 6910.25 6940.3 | -1.4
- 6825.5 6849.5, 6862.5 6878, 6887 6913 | -0.3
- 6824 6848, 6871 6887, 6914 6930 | -0.8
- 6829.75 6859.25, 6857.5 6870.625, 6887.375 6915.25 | -0.3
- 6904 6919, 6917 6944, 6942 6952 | 0.1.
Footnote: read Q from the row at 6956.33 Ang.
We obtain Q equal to 7.543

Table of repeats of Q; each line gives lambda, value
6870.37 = 7.588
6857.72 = 7.554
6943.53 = 7.241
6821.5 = 7.51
